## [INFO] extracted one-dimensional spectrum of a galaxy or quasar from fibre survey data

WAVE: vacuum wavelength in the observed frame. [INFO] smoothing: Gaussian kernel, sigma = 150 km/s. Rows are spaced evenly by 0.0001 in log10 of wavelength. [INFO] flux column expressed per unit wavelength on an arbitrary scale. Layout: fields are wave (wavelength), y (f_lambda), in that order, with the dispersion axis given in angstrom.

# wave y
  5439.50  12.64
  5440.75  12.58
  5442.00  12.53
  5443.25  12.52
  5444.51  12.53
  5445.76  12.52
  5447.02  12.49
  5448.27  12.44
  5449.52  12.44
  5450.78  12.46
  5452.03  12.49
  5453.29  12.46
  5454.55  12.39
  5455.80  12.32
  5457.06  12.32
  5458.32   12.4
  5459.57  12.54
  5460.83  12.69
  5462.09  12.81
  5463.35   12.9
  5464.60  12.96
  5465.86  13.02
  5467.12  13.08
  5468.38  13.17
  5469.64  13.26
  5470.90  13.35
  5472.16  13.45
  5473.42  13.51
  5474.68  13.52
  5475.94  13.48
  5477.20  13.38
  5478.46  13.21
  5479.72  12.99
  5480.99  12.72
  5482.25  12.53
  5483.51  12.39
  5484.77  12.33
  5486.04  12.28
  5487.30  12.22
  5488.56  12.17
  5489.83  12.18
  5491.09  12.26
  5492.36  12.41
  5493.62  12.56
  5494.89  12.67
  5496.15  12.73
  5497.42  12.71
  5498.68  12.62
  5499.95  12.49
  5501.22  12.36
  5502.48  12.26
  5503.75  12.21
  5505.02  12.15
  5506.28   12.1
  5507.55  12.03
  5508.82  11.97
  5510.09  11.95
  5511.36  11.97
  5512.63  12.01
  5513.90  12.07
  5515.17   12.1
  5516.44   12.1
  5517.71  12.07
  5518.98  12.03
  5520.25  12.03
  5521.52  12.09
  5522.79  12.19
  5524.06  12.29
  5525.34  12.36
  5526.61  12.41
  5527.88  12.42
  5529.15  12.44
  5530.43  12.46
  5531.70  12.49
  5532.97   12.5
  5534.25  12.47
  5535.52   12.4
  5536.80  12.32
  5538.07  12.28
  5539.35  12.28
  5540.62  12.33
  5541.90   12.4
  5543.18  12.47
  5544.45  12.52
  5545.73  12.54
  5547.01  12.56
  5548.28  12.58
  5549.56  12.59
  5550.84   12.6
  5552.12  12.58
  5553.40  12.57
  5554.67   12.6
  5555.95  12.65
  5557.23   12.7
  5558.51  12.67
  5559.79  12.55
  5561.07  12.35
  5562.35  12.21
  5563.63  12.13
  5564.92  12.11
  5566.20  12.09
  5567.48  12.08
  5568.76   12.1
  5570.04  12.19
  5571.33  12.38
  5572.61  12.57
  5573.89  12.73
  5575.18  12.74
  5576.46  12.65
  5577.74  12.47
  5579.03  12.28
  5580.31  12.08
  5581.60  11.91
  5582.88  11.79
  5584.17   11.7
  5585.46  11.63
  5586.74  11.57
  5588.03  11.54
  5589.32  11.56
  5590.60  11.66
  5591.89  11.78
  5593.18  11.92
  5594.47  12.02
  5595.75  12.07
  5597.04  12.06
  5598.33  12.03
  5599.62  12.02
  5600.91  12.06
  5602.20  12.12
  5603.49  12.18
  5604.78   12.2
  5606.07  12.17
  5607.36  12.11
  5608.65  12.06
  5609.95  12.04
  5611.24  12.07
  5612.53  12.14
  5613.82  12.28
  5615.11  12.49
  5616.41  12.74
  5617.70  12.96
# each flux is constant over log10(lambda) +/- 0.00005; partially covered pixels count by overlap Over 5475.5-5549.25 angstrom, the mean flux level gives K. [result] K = 12.4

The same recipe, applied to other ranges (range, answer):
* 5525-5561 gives 12.5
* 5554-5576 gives 12.4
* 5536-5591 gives 12.3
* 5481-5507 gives 12.4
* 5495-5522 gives 12.2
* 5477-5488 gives 12.6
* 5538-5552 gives 12.5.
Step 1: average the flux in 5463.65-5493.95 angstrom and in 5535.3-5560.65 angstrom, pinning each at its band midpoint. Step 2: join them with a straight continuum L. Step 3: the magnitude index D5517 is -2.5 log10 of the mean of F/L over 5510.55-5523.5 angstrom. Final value 0.05 mag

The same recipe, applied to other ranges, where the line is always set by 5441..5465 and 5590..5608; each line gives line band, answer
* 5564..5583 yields -0.02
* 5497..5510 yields 0.01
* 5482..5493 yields 0.01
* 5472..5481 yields -0.07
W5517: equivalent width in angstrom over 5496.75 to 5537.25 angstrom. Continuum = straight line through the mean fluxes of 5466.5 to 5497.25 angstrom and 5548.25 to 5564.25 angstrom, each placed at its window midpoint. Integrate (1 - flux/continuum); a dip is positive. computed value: 1.4 angstrom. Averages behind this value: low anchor 12.8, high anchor 12.5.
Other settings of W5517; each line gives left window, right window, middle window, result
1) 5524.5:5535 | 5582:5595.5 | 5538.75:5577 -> -1.1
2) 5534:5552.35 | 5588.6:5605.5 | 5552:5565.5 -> -0.2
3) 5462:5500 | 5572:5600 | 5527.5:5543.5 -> 0.0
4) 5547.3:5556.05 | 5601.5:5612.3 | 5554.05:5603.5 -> 0.9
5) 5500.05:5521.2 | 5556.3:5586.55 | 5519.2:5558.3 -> -0.8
